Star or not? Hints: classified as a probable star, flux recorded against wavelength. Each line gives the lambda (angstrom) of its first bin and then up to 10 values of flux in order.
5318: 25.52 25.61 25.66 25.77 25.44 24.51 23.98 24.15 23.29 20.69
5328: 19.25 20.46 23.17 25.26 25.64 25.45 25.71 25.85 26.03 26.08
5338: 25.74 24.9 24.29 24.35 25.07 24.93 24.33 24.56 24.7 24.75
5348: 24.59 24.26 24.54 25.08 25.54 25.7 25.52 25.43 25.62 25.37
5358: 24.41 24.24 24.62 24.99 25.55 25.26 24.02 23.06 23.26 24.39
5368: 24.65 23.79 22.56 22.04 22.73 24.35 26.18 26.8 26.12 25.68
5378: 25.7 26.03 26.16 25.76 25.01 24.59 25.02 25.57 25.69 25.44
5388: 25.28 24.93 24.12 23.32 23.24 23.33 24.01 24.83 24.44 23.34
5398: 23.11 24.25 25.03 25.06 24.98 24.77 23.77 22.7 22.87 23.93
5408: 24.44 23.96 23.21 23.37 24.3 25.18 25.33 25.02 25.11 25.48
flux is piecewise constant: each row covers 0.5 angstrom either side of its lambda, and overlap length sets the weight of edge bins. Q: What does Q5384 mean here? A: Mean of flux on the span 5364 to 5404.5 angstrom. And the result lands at 24.6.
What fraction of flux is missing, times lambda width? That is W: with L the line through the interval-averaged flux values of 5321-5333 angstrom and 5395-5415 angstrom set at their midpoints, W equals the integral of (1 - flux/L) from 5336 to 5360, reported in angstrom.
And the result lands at -1.4 angstrom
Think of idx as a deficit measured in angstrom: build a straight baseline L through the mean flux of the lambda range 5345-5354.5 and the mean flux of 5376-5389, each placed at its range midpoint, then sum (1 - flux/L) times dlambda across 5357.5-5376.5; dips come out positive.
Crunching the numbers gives 0.7 angstrom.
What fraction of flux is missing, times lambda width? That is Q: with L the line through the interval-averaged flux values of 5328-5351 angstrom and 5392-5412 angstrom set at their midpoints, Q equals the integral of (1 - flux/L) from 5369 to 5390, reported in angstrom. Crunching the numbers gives -0.7 angstrom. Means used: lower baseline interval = 24.6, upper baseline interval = 24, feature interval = 25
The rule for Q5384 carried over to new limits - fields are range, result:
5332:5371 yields 24.8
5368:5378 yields 24.5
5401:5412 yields 23.9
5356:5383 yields 24.7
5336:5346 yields 25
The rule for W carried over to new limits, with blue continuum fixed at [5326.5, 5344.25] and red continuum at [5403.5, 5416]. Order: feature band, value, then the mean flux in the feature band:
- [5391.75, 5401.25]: 0.0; 24.1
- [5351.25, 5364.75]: -0.5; 25.1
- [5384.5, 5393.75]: -0.2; 24.5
